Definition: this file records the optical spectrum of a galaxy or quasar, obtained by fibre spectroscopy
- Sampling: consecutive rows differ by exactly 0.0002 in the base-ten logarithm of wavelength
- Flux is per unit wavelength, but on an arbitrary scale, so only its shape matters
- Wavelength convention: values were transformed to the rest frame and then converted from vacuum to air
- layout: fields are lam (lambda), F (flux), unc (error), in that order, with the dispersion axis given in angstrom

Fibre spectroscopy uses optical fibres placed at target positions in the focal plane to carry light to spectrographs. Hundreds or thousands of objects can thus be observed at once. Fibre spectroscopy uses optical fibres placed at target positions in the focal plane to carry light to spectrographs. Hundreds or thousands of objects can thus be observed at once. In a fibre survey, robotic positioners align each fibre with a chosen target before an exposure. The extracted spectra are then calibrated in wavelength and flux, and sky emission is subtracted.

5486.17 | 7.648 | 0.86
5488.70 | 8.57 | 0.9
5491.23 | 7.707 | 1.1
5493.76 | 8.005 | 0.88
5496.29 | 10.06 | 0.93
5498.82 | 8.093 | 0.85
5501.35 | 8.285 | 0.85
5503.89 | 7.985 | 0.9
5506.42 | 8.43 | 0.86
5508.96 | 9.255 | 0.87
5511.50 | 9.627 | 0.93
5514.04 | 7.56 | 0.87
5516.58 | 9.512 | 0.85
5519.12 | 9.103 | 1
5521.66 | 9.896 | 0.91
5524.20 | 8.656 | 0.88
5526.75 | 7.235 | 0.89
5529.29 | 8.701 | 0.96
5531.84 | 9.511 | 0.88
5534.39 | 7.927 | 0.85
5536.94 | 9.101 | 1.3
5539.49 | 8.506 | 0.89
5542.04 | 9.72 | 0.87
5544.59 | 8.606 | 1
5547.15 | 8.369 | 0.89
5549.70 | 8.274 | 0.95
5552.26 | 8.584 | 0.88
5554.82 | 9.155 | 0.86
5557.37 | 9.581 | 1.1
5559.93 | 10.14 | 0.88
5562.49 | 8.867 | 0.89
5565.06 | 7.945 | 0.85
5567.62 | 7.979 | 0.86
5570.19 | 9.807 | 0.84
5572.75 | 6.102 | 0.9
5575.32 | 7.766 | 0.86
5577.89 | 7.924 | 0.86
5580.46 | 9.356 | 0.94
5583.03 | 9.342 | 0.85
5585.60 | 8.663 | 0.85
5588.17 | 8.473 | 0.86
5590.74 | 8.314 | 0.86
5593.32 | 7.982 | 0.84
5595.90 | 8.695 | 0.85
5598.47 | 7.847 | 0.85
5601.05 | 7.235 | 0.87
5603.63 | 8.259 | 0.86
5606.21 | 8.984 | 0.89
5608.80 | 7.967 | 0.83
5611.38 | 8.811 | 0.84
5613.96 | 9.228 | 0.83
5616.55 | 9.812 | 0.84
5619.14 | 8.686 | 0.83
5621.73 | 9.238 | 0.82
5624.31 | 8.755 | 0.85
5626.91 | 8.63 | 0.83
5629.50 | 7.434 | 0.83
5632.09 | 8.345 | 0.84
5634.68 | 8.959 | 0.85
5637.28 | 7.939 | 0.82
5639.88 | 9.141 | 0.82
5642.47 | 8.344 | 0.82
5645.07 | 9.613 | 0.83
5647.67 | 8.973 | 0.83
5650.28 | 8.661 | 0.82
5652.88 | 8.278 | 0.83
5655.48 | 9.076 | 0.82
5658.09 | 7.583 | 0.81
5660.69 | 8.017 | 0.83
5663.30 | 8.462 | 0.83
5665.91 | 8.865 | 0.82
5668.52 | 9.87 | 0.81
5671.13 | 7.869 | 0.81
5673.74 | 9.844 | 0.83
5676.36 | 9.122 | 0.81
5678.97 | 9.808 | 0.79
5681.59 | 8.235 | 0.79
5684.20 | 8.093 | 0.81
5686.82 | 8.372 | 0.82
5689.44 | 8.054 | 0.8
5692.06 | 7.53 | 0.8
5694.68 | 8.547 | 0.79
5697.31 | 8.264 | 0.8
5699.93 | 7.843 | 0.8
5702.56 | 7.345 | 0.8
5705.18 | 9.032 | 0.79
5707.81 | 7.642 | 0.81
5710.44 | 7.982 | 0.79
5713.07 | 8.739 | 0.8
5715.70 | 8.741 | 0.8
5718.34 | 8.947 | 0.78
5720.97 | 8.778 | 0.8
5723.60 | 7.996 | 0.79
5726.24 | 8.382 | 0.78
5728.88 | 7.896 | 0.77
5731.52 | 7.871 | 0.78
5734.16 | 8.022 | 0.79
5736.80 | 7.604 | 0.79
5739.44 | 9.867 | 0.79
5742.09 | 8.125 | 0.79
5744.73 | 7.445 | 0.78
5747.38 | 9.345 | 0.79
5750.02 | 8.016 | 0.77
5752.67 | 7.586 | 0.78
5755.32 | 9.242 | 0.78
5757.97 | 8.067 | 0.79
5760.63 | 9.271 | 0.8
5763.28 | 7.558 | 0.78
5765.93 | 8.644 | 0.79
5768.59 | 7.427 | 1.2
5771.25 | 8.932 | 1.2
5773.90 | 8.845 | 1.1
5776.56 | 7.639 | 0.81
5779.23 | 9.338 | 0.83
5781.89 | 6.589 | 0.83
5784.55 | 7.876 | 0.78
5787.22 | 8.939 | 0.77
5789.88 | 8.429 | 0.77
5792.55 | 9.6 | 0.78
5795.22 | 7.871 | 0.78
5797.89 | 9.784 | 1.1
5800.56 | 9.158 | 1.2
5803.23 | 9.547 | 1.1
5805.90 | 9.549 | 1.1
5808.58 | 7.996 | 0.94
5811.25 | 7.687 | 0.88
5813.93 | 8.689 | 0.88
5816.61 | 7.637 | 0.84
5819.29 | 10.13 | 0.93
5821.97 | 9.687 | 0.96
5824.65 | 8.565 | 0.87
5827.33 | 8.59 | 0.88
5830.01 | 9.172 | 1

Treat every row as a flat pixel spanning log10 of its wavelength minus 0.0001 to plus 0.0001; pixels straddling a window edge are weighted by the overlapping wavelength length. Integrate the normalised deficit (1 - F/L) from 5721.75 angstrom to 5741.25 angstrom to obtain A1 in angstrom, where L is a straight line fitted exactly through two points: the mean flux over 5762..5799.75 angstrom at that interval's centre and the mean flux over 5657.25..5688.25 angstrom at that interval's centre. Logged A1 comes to 0.7 angstrom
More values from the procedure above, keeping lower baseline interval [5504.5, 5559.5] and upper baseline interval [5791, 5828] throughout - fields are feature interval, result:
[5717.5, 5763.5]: 2.8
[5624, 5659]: 1.2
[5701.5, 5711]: 0.9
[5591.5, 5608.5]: 1.3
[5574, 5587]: 0.4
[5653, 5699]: 1.6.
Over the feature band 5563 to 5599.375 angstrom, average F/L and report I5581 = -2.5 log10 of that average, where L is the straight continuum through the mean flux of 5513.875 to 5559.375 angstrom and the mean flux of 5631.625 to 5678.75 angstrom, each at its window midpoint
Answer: 0.06 mag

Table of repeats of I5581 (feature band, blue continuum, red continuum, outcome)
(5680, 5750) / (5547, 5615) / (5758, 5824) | 0.040 mag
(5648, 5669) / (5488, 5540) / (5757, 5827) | 0.007 mag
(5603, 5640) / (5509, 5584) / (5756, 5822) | 0.001 mag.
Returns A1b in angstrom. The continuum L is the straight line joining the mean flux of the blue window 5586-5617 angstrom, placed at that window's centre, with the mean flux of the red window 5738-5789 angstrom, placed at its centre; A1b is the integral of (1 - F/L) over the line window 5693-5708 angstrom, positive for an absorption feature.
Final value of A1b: 0.45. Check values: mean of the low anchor 8.44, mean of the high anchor 8.35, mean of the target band 8.13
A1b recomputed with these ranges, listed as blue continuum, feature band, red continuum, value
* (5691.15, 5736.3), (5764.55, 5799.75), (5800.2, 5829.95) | 0.7 angstrom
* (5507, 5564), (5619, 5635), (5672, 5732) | 0.1 angstrom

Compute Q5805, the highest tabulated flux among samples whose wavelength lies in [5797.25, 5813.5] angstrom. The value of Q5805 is 9.784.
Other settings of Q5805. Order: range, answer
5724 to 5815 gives 9.867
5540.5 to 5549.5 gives 9.72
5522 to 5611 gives 10.14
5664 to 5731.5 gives 9.87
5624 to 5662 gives 9.613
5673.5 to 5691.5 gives 9.844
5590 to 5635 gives 9.812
